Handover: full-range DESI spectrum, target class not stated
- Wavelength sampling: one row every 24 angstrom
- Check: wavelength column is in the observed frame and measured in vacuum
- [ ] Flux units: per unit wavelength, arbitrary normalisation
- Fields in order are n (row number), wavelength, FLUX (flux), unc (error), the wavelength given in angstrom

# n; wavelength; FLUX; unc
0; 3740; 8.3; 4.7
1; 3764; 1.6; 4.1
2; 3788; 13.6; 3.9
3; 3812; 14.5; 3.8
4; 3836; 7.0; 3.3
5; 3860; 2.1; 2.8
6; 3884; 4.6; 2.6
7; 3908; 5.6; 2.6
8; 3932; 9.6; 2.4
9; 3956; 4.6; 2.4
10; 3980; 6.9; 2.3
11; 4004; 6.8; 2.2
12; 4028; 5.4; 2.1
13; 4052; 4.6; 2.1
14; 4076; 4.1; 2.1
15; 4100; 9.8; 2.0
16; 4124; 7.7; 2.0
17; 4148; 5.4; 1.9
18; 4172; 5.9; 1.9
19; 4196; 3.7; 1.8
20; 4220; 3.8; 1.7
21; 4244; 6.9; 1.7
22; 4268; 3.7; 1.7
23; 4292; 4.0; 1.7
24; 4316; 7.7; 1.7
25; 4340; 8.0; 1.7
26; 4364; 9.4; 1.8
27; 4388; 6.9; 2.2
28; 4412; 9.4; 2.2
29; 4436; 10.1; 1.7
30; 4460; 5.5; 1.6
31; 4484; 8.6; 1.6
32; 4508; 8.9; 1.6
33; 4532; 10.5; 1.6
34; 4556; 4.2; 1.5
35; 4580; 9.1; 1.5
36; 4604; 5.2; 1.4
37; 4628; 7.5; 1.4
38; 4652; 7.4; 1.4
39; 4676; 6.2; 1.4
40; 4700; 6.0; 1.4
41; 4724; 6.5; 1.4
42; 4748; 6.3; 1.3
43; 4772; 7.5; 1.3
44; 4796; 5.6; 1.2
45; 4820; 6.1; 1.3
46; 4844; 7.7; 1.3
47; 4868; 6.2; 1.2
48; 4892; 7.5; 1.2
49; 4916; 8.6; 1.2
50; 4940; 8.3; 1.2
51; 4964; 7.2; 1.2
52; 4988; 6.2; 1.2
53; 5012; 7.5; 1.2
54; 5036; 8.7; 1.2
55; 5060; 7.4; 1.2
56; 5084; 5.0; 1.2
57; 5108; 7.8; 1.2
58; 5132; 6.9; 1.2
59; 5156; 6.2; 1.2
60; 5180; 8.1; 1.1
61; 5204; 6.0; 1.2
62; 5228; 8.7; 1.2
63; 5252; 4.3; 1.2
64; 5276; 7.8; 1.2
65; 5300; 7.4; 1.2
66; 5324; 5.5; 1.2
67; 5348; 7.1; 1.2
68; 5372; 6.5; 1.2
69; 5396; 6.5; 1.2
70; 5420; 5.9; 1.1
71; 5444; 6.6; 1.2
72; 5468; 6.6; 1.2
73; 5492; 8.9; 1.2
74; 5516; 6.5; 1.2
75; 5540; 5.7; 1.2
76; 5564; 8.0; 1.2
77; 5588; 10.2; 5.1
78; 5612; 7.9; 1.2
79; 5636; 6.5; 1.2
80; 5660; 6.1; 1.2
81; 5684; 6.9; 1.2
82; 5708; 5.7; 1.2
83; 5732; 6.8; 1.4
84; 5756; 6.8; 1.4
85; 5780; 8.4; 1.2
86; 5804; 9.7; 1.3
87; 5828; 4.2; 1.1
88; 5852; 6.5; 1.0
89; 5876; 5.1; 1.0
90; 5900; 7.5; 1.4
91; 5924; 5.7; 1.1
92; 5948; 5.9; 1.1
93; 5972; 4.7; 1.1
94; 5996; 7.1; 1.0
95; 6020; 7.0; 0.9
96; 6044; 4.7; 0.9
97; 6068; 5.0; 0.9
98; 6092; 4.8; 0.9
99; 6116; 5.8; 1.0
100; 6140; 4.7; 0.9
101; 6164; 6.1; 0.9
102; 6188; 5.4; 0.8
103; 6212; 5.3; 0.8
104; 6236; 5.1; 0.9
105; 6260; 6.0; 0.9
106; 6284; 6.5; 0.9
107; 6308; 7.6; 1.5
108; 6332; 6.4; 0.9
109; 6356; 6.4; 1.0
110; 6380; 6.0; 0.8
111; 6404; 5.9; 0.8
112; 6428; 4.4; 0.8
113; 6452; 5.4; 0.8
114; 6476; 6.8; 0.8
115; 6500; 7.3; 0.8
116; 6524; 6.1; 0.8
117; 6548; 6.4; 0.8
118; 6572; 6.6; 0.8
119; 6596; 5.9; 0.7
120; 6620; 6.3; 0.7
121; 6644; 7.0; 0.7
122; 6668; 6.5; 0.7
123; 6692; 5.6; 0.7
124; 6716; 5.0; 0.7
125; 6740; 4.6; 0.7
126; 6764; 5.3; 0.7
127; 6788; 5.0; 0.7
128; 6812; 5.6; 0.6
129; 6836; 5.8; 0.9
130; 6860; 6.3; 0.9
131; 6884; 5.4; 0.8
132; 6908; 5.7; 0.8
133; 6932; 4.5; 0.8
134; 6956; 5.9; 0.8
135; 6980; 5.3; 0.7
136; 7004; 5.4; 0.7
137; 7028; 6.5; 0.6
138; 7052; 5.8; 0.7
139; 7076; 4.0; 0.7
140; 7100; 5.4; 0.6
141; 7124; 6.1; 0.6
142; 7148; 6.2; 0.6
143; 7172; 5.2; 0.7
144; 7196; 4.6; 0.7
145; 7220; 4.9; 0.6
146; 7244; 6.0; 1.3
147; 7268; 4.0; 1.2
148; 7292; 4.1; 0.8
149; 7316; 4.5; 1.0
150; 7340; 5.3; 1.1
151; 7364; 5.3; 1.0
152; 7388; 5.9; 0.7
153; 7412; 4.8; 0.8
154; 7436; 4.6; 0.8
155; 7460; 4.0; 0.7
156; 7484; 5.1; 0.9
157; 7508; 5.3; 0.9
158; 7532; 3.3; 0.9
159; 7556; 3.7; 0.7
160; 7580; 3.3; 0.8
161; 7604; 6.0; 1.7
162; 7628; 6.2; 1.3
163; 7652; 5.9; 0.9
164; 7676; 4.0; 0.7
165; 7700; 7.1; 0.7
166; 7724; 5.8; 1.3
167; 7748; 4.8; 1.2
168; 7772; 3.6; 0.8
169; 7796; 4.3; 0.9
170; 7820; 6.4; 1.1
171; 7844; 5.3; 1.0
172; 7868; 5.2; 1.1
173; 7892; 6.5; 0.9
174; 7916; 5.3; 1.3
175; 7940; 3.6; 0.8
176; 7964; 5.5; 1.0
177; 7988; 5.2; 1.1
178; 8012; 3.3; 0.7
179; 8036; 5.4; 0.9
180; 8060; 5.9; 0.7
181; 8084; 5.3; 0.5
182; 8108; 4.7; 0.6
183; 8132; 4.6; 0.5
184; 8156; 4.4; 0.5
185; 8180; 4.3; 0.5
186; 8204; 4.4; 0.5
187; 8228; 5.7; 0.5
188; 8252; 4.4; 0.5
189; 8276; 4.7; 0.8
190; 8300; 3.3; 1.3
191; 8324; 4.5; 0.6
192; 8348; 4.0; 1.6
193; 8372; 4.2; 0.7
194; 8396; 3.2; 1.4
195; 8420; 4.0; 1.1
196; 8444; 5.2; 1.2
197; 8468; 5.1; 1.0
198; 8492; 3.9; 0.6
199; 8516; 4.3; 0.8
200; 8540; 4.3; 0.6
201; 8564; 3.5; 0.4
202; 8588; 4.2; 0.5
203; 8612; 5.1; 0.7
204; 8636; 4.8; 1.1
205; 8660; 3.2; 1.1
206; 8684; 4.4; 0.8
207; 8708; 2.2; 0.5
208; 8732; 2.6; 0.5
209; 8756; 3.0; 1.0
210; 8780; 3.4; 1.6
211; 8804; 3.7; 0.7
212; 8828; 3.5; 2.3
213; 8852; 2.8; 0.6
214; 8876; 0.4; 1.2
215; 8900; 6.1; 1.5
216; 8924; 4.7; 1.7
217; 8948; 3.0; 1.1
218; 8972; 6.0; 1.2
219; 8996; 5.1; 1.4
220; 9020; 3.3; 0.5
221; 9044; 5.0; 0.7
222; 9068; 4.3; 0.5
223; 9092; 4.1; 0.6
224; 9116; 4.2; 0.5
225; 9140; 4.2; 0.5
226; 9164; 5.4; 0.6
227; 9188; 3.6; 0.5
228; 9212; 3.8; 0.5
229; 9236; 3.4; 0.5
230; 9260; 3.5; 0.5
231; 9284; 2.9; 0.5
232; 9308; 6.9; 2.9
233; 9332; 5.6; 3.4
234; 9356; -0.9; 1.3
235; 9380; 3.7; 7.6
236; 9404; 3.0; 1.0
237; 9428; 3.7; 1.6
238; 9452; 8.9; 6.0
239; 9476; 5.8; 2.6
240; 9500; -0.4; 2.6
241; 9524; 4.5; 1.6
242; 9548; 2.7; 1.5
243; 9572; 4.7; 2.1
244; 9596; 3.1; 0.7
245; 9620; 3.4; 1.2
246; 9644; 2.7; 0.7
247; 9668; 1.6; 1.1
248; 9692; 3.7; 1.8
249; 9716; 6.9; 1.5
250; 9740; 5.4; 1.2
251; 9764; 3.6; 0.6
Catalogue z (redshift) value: 0.17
